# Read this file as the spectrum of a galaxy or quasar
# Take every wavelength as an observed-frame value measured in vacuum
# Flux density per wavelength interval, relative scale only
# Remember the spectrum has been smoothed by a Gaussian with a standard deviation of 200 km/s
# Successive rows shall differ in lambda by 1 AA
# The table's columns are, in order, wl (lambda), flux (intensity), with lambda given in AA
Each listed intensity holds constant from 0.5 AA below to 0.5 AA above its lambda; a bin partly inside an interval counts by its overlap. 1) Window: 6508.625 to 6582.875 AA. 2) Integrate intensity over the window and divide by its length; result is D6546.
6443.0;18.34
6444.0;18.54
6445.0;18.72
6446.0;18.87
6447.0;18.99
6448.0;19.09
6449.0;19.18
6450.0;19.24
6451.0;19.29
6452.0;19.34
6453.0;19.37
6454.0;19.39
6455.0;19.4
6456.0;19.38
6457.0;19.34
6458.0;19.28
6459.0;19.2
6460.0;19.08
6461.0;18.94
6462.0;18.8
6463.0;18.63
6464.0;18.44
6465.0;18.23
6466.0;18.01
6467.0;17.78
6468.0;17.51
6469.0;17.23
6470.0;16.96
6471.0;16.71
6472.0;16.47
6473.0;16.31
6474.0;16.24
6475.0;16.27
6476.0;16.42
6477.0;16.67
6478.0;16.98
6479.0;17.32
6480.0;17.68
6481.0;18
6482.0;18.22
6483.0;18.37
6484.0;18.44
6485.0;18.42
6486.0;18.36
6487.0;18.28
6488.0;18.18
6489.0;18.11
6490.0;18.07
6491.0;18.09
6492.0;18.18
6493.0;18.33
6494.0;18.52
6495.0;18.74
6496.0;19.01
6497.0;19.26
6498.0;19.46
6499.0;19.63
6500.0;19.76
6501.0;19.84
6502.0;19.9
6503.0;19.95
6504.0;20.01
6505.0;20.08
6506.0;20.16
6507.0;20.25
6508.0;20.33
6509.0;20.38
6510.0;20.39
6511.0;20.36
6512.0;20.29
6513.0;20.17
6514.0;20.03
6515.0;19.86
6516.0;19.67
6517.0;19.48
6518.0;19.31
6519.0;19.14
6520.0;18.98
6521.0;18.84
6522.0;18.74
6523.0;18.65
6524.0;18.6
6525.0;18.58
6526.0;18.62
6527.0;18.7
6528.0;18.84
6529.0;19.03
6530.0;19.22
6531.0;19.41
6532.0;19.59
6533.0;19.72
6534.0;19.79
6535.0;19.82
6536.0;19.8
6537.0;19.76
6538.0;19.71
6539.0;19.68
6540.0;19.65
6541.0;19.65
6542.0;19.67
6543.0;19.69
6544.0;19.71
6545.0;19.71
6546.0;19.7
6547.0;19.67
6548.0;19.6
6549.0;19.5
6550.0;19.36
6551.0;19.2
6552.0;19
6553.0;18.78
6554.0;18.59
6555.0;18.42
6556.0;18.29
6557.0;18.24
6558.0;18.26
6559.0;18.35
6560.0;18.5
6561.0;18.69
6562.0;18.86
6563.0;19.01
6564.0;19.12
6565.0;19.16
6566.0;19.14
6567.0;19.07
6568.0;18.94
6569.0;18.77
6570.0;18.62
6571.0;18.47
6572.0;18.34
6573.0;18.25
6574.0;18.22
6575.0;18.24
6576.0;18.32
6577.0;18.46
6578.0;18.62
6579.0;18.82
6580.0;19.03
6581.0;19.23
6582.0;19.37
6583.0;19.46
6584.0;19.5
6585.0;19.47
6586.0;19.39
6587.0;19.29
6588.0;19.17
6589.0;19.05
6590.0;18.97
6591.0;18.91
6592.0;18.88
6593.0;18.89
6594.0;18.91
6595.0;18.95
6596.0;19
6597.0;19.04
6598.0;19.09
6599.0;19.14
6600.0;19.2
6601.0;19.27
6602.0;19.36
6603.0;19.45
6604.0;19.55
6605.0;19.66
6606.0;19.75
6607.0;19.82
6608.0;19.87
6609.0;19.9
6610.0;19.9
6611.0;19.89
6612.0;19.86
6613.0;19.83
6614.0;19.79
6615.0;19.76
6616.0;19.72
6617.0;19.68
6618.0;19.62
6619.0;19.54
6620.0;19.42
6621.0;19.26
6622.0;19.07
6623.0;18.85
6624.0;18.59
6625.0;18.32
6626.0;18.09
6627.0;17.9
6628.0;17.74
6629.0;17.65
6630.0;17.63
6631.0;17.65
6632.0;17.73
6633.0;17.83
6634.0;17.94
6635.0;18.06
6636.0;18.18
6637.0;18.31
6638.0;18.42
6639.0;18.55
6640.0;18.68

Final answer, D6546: 19.2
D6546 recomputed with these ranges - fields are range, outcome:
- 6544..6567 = 19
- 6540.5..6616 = 19.1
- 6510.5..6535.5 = 19.3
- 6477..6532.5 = 19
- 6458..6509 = 18.4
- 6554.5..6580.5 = 18.6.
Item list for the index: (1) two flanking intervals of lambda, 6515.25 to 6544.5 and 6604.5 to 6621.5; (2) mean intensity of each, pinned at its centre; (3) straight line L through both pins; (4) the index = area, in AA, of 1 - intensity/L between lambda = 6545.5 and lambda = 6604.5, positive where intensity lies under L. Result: 1.77 AA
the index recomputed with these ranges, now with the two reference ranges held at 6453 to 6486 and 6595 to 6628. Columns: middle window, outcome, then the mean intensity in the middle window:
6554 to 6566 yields 0.12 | 18.6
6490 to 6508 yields -1.09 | 19.4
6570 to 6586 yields 0.17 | 18.8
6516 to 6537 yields -0.75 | 19.2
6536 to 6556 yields -0.76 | 19.4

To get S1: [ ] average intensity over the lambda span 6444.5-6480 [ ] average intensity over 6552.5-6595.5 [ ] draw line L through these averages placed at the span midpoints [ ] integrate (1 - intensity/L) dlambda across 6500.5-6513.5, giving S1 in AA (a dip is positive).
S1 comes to -1.2 AA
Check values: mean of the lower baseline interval 18.2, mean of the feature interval 20.2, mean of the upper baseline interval 18.8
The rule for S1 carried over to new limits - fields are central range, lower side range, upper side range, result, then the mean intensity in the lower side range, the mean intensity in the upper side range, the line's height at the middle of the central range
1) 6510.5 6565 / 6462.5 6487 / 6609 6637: -3.61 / 17.5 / 18.8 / 18.1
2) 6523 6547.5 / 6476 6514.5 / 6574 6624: -0.42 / 19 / 19.3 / 19.1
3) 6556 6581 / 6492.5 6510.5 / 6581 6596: 0.81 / 19.7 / 19.2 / 19.3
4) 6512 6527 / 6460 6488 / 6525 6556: -0.32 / 17.7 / 19.4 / 18.8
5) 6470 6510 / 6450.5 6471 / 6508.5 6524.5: 1.41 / 18.6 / 19.6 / 19.1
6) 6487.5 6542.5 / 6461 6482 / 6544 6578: -3.94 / 17.4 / 18.8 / 18.1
